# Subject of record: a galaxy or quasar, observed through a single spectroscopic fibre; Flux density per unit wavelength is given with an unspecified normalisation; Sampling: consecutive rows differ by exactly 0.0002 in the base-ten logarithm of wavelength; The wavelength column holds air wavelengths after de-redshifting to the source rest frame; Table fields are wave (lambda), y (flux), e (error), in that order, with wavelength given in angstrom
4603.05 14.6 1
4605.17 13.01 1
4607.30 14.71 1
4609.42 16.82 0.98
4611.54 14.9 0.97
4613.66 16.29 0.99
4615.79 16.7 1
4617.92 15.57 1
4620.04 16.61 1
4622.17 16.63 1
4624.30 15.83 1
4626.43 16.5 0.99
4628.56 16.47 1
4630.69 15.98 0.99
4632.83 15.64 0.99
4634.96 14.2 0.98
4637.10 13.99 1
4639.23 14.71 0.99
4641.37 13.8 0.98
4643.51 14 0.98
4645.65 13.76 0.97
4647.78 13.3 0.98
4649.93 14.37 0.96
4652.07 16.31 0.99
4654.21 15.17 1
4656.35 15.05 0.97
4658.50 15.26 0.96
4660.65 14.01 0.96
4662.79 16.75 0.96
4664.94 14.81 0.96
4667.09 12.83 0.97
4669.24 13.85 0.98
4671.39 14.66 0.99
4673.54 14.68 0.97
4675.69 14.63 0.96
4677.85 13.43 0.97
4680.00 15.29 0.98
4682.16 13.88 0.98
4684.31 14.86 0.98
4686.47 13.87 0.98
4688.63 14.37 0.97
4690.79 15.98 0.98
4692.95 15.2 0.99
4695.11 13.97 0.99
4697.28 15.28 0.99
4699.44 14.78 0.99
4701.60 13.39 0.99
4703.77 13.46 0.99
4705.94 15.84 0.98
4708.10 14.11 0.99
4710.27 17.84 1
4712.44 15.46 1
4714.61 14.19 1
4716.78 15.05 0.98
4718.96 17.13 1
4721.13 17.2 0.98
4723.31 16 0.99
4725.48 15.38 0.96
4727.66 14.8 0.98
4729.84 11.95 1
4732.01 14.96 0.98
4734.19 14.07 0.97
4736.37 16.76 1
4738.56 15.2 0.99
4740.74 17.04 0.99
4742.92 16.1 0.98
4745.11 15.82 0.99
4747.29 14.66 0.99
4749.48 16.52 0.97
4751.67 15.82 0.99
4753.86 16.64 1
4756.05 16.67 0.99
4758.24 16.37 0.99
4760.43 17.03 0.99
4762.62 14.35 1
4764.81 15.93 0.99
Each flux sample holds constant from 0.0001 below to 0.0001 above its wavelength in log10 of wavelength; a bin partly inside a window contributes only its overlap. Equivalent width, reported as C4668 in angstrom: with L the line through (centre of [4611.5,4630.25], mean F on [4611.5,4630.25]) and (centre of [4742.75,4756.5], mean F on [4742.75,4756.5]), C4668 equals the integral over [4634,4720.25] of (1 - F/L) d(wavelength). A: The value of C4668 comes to 7.6 angstrom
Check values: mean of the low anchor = 16.2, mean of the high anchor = 16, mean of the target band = 14.7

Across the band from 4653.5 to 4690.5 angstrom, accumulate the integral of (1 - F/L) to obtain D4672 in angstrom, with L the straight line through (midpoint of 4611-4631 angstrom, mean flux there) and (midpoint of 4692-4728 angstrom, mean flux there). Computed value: 2.5 angstrom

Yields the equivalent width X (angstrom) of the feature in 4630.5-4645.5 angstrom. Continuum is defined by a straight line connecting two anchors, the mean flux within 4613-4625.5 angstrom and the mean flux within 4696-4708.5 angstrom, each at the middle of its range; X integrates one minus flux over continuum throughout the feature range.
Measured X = 1.3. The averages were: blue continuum 16.3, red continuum 14.5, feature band 14.5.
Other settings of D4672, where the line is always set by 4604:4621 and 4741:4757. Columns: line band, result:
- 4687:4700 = 0.8 angstrom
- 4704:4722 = 0.2 angstrom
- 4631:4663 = 2.1 angstrom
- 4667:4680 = 1.3 angstrom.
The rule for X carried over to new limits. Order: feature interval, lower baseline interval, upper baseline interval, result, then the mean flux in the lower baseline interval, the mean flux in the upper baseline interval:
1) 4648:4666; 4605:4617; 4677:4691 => -0.3 angstrom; 15.6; 14.5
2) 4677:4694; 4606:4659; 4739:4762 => 1.2 angstrom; 15.3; 16.2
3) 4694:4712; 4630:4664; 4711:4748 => 0.4 angstrom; 14.8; 15.4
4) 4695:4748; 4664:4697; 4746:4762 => 0.6 angstrom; 14.4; 16.2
